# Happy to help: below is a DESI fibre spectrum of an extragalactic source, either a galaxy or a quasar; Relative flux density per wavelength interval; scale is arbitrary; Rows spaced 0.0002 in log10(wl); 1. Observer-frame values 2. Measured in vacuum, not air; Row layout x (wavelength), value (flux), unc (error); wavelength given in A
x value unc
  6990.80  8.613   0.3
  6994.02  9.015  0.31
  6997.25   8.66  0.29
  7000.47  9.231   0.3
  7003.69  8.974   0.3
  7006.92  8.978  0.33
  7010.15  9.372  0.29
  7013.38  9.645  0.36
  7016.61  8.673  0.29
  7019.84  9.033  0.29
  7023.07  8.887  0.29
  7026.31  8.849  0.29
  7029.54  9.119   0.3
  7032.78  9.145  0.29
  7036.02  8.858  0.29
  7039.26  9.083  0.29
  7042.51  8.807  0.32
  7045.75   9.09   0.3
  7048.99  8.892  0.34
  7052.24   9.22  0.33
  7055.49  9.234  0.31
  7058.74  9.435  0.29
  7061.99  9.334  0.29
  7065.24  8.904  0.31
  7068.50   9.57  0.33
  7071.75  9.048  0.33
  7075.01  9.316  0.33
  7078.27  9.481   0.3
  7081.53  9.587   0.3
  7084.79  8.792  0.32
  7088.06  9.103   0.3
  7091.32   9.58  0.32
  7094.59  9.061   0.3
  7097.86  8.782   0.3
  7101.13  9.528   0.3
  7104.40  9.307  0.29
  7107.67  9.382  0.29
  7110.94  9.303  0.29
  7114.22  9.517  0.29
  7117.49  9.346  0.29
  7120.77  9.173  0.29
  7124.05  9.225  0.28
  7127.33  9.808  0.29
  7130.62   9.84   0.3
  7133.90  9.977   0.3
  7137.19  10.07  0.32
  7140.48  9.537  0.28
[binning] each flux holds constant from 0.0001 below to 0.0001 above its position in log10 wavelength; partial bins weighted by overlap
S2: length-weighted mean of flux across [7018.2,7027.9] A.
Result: 8.92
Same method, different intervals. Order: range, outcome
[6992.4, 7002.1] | 8.97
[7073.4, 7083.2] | 9.46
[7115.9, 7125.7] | 9.25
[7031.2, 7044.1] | 8.97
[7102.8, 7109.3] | 9.35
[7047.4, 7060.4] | 9.19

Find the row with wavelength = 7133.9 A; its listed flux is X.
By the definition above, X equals 9.977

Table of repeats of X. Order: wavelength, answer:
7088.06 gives 9.103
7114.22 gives 9.517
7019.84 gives 9.033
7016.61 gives 8.673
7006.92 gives 8.978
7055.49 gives 9.234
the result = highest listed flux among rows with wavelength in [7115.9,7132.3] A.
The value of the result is 9.84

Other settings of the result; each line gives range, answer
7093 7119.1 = 9.528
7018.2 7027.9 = 9.033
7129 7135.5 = 9.977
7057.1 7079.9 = 9.57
